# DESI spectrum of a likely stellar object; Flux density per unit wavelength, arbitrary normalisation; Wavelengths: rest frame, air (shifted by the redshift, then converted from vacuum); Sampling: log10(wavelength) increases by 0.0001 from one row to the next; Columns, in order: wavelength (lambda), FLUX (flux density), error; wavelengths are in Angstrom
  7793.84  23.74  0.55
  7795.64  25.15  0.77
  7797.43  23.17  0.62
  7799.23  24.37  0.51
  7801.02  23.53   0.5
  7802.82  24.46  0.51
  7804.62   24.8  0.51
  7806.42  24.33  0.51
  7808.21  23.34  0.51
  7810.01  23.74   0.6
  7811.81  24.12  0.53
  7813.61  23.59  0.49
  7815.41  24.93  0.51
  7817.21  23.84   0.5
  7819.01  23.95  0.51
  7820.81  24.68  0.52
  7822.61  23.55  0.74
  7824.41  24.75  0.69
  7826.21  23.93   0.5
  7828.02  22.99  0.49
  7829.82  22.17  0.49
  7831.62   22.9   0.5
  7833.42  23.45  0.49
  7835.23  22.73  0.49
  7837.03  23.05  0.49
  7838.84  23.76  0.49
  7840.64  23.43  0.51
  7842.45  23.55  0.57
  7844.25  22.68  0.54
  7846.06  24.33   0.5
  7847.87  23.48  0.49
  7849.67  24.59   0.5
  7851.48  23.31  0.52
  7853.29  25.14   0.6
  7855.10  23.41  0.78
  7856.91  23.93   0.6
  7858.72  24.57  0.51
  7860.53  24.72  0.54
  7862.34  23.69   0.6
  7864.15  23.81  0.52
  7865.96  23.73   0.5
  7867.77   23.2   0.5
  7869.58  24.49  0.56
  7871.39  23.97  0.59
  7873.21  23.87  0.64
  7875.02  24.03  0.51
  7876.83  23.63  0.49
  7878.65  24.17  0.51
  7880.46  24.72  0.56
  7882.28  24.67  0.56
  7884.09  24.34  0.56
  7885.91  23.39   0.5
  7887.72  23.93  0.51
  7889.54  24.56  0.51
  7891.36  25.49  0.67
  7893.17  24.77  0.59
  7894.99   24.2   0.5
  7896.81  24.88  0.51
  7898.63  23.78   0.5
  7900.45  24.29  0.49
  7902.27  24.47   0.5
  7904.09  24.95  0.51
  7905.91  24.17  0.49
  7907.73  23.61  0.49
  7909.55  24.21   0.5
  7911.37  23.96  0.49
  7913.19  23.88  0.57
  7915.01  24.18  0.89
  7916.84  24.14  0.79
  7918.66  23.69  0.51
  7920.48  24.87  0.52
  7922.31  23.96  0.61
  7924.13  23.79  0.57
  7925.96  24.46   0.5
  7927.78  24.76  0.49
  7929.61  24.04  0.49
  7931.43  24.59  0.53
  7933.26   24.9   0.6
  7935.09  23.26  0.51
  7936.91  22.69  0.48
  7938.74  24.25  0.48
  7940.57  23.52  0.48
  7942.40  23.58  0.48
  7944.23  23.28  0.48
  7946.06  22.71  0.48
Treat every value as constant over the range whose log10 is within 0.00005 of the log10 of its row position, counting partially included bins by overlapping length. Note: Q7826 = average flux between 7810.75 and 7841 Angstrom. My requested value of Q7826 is 23.6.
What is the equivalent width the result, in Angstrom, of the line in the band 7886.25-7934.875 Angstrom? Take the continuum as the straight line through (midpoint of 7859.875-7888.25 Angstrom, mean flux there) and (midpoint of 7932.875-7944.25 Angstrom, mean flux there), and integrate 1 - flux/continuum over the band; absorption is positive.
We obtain -1.05 Angstrom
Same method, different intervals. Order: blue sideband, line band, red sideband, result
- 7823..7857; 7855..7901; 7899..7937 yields -0.6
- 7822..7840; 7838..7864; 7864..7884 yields -0.3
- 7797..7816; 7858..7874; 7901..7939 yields 0.1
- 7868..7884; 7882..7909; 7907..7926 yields -0.3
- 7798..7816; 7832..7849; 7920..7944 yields 0.5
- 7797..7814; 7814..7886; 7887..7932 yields 0.8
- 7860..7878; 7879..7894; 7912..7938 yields -0.3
